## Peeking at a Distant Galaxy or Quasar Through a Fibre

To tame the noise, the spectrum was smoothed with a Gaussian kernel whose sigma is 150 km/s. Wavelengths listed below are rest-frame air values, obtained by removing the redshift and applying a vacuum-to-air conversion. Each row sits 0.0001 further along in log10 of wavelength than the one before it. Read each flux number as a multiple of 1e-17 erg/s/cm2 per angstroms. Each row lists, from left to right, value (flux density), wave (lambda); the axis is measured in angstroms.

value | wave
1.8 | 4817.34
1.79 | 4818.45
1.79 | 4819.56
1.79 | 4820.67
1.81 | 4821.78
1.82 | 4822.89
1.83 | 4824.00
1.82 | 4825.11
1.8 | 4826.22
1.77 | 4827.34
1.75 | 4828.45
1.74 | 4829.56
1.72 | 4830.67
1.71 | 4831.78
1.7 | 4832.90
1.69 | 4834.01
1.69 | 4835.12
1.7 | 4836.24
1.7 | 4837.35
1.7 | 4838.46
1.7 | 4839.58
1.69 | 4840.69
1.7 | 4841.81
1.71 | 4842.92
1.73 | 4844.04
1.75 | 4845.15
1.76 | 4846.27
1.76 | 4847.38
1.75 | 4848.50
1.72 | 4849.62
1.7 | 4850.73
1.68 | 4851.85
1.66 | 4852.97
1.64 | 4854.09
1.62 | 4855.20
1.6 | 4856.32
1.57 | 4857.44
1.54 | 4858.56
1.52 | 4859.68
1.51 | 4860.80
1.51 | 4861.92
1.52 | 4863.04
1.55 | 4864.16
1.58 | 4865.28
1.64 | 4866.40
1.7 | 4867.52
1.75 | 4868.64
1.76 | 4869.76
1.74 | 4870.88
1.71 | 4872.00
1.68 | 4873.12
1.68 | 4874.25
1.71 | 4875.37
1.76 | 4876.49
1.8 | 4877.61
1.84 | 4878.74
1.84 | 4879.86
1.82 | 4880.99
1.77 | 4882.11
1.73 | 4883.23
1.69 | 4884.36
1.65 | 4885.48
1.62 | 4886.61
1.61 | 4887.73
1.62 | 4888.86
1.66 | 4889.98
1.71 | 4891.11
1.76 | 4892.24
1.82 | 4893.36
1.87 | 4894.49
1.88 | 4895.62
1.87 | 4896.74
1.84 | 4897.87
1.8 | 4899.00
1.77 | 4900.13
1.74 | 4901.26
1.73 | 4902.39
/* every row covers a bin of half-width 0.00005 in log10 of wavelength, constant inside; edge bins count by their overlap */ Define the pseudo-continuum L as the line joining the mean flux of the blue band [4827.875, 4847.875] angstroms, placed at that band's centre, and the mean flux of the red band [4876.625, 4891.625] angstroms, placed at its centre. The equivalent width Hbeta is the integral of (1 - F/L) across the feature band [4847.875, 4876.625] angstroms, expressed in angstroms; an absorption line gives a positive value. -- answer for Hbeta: 1.2 angstroms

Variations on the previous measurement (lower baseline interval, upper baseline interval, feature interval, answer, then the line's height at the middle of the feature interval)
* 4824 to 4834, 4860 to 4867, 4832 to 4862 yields -0.4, 1.65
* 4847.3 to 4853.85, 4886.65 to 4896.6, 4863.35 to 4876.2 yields 0.3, 1.72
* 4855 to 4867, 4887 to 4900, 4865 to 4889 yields -0.8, 1.66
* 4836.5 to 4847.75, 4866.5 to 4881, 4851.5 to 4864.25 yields 1.2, 1.73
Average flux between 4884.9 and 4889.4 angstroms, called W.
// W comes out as 1.63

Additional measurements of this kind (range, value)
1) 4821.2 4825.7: 1.82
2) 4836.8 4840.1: 1.7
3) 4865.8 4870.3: 1.71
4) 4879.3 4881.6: 1.83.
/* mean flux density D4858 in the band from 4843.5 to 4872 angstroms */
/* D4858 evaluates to 1.65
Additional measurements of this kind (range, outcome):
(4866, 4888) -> 1.73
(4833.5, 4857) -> 1.7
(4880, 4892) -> 1.69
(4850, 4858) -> 1.64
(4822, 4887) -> 1.7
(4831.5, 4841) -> 1.7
